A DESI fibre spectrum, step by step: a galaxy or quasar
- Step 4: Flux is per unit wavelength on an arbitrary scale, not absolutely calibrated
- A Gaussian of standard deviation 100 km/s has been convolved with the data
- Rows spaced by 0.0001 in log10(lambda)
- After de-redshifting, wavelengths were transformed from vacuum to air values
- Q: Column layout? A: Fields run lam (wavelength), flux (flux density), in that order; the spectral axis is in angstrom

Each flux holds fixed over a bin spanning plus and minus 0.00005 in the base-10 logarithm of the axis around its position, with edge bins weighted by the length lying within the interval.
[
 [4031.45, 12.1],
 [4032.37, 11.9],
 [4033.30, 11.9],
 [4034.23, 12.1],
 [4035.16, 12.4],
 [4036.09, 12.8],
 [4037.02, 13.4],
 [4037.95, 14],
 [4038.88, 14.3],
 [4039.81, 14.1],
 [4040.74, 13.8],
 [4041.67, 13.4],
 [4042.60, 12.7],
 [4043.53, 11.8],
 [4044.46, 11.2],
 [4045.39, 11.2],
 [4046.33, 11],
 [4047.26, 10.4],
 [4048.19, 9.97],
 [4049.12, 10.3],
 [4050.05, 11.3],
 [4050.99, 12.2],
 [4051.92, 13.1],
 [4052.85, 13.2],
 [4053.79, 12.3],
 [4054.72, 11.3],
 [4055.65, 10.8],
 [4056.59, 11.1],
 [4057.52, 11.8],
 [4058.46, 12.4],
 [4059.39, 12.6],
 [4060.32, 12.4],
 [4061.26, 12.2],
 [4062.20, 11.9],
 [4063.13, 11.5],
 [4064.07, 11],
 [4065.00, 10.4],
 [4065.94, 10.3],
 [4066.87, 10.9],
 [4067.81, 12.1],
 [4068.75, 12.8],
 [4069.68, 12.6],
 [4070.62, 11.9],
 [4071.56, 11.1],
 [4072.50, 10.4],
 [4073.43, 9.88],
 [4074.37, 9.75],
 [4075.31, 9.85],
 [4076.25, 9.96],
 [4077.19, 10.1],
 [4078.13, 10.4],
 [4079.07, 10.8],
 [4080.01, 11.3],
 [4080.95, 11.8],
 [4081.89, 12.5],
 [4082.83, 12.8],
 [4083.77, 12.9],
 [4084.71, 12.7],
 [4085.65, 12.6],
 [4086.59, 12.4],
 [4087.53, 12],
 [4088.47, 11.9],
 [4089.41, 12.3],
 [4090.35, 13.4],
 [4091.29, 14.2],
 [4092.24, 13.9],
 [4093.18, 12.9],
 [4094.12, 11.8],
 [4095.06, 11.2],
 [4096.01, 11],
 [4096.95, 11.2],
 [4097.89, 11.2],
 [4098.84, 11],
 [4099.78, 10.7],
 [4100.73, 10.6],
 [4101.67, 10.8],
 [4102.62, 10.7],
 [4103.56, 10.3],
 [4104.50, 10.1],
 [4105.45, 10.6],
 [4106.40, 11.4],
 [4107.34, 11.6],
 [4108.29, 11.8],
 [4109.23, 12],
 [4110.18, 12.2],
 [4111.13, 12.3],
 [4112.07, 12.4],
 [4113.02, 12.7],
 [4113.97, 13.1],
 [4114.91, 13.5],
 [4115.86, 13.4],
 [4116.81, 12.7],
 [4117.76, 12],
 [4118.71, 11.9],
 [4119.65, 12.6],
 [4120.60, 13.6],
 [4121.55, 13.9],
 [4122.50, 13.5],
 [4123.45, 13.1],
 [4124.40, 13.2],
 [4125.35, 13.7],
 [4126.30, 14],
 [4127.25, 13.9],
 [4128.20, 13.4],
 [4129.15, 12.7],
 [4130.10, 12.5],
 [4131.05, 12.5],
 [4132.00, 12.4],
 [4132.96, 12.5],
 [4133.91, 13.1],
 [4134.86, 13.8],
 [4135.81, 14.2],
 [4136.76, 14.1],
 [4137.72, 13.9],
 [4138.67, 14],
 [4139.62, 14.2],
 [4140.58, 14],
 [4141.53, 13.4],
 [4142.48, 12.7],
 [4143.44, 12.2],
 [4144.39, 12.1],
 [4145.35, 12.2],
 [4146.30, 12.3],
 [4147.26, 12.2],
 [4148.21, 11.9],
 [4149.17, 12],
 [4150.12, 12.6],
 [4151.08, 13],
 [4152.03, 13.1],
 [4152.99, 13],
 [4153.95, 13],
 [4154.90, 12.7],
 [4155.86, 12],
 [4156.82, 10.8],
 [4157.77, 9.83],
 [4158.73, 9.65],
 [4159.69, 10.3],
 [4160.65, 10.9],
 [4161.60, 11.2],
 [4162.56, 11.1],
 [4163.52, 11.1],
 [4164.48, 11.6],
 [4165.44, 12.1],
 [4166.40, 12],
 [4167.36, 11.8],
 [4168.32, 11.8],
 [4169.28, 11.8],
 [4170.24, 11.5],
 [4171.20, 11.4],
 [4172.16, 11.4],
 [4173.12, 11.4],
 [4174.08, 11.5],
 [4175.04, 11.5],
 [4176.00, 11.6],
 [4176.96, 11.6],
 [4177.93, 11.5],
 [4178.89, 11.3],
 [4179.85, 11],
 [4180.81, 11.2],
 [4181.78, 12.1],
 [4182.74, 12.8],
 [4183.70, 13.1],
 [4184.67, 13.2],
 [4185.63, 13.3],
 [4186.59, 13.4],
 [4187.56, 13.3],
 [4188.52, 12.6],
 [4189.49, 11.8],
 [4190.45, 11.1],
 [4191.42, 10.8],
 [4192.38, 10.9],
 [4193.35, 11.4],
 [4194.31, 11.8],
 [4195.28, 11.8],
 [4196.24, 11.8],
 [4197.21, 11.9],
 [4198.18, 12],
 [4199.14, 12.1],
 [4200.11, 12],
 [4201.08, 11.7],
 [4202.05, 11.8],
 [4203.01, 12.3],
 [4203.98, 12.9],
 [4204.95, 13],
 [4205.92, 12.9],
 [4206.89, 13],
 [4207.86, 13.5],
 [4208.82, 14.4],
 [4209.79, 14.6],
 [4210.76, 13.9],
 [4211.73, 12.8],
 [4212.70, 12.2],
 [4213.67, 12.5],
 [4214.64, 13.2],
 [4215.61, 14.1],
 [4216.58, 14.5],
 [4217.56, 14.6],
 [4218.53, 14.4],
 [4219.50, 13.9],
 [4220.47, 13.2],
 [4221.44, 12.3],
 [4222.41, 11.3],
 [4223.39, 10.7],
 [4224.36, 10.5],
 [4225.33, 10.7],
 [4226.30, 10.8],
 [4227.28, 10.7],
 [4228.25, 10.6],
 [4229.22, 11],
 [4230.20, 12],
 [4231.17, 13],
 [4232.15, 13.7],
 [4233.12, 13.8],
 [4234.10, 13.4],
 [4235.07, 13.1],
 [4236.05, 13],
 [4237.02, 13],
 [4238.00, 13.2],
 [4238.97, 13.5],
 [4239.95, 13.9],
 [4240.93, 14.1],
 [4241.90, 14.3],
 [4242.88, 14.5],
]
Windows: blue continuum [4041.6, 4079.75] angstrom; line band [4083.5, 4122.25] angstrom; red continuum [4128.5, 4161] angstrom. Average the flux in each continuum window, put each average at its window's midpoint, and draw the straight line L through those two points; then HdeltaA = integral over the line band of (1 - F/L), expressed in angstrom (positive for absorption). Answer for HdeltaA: -0.5 angstrom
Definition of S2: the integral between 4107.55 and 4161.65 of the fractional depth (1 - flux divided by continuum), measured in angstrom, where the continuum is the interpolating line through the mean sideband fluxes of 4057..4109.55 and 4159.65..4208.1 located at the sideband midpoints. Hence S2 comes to -4.3 angstrom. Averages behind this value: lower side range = 11.5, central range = 12.7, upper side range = 11.9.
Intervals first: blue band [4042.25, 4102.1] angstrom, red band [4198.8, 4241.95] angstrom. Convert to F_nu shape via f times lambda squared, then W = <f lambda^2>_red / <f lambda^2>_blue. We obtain 1.2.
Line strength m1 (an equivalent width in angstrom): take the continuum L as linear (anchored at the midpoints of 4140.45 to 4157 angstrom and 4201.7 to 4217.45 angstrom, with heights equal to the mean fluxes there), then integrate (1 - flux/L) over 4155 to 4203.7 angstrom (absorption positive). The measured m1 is 4.5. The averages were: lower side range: 12.5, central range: 11.7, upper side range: 13.3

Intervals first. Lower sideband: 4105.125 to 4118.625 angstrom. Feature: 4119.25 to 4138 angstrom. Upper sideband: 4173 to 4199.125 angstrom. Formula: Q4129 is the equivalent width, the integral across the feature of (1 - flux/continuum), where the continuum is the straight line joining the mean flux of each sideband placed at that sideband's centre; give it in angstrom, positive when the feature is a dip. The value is -1.7 angstrom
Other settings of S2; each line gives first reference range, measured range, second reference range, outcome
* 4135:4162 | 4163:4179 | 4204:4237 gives 1.2 angstrom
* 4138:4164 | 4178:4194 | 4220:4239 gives 0.1 angstrom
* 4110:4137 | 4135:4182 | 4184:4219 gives 3.1 angstrom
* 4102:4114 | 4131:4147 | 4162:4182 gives -2.2 angstrom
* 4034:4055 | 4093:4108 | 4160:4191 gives 1.3 angstrom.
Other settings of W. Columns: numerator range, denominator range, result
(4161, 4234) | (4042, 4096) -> 1.11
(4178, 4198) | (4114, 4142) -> 0.93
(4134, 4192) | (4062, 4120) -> 1.08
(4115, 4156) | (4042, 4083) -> 1.18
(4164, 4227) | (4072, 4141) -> 1.04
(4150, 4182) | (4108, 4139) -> 0.91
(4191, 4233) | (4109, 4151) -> 1.00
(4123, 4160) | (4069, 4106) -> 1.14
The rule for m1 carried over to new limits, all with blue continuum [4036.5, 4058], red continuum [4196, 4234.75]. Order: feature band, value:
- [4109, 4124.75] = -0.7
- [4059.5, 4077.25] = 1.5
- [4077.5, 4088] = 0.2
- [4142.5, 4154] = 0.0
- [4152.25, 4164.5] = 1.1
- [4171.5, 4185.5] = 0.7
